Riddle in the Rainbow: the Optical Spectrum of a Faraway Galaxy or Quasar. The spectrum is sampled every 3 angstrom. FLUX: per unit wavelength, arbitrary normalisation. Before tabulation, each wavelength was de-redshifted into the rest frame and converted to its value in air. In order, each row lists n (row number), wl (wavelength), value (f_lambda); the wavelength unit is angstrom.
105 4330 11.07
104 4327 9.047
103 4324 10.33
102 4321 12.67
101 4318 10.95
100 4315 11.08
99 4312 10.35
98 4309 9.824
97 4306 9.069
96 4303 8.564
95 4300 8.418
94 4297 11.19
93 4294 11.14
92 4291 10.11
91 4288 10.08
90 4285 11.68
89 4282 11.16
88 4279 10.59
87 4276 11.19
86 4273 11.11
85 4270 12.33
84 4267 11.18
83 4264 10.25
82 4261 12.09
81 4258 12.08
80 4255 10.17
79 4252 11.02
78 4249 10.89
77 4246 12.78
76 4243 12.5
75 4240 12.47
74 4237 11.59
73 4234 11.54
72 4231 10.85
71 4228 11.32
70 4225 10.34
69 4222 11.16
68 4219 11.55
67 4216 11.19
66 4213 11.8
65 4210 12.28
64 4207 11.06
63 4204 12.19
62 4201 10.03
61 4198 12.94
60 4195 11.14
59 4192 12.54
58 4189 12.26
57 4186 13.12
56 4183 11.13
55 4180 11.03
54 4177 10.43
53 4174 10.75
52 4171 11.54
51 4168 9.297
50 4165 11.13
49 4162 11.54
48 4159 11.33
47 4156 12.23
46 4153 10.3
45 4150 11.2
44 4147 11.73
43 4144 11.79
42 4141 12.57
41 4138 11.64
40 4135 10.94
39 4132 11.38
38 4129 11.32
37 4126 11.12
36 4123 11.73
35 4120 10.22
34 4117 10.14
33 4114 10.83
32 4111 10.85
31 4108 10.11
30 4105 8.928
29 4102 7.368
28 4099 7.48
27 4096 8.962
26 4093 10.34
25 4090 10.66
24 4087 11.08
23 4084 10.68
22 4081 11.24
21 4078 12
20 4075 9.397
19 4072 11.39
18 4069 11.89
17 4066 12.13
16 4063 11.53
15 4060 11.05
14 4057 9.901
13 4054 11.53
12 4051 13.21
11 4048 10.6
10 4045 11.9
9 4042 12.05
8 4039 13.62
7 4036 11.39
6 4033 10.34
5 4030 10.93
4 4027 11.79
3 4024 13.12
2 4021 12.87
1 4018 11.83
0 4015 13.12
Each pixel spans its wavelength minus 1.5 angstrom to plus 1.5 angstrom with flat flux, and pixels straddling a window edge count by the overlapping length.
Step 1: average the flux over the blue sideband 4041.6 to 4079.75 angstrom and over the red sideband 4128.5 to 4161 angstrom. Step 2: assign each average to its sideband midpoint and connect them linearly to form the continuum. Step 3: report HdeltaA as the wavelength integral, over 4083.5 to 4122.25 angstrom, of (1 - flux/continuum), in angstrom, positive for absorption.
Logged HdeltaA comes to 5.5 angstrom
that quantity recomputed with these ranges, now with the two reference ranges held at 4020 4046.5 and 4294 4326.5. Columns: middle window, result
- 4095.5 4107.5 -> 3.4 angstrom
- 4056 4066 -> 0.6 angstrom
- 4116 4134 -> 0.6 angstrom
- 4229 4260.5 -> -2.8 angstrom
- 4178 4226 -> -3.0 angstrom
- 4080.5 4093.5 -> 0.9 angstrom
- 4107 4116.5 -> 0.8 angstrom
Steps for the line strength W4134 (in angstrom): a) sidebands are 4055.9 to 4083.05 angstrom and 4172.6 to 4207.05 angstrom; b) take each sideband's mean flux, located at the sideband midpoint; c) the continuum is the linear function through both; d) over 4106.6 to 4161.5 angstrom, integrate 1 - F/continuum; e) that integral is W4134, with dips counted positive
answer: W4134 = 0.9 angstrom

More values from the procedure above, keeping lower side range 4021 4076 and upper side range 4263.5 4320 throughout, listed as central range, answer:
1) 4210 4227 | -0.7 angstrom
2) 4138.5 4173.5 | -0.6 angstrom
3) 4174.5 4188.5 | -0.5 angstrom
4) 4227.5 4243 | -1.2 angstrom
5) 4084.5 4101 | 2.5 angstrom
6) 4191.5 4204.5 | -0.8 angstrom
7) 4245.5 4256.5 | -0.3 angstrom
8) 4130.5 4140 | -0.1 angstrom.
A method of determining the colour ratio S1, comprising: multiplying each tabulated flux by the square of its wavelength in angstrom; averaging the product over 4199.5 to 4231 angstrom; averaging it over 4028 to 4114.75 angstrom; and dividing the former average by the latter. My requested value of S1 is 1.12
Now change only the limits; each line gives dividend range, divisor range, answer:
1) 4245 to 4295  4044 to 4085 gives 1.09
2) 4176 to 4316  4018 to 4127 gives 1.11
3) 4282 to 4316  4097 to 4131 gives 1.11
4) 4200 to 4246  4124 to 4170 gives 1.06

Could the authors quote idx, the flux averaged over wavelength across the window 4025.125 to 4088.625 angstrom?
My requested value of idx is 11.4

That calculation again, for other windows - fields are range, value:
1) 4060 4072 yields 11.7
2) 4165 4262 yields 11.5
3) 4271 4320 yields 10.4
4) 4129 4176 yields 11.3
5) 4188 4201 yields 12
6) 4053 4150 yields 10.8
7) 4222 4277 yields 11.4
